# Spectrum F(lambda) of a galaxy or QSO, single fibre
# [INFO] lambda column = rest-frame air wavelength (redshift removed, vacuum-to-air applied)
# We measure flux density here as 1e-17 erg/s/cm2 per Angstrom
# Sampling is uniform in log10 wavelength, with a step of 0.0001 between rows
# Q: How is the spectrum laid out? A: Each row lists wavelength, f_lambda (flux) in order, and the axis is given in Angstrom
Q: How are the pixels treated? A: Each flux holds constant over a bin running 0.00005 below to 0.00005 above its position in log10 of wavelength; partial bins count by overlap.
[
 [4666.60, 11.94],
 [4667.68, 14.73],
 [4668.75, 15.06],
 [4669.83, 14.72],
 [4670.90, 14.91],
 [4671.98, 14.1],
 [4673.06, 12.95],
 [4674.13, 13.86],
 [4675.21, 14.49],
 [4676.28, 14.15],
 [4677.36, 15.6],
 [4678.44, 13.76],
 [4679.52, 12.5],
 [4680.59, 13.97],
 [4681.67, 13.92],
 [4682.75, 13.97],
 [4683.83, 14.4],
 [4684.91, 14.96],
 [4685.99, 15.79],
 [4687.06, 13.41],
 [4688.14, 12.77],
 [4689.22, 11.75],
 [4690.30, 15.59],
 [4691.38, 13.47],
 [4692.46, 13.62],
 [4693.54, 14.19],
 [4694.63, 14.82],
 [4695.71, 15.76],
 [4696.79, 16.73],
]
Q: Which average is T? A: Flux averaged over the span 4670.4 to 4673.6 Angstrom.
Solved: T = 14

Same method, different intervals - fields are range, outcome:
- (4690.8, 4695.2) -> 14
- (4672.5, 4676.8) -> 13.9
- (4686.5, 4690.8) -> 13.4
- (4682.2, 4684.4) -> 14.2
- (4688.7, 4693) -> 13.6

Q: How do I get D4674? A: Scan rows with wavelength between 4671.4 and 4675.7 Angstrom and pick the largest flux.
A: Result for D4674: 14.49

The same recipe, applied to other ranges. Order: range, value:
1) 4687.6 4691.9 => 15.59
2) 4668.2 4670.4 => 15.06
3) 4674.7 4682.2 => 15.6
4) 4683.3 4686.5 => 15.79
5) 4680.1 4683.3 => 13.97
